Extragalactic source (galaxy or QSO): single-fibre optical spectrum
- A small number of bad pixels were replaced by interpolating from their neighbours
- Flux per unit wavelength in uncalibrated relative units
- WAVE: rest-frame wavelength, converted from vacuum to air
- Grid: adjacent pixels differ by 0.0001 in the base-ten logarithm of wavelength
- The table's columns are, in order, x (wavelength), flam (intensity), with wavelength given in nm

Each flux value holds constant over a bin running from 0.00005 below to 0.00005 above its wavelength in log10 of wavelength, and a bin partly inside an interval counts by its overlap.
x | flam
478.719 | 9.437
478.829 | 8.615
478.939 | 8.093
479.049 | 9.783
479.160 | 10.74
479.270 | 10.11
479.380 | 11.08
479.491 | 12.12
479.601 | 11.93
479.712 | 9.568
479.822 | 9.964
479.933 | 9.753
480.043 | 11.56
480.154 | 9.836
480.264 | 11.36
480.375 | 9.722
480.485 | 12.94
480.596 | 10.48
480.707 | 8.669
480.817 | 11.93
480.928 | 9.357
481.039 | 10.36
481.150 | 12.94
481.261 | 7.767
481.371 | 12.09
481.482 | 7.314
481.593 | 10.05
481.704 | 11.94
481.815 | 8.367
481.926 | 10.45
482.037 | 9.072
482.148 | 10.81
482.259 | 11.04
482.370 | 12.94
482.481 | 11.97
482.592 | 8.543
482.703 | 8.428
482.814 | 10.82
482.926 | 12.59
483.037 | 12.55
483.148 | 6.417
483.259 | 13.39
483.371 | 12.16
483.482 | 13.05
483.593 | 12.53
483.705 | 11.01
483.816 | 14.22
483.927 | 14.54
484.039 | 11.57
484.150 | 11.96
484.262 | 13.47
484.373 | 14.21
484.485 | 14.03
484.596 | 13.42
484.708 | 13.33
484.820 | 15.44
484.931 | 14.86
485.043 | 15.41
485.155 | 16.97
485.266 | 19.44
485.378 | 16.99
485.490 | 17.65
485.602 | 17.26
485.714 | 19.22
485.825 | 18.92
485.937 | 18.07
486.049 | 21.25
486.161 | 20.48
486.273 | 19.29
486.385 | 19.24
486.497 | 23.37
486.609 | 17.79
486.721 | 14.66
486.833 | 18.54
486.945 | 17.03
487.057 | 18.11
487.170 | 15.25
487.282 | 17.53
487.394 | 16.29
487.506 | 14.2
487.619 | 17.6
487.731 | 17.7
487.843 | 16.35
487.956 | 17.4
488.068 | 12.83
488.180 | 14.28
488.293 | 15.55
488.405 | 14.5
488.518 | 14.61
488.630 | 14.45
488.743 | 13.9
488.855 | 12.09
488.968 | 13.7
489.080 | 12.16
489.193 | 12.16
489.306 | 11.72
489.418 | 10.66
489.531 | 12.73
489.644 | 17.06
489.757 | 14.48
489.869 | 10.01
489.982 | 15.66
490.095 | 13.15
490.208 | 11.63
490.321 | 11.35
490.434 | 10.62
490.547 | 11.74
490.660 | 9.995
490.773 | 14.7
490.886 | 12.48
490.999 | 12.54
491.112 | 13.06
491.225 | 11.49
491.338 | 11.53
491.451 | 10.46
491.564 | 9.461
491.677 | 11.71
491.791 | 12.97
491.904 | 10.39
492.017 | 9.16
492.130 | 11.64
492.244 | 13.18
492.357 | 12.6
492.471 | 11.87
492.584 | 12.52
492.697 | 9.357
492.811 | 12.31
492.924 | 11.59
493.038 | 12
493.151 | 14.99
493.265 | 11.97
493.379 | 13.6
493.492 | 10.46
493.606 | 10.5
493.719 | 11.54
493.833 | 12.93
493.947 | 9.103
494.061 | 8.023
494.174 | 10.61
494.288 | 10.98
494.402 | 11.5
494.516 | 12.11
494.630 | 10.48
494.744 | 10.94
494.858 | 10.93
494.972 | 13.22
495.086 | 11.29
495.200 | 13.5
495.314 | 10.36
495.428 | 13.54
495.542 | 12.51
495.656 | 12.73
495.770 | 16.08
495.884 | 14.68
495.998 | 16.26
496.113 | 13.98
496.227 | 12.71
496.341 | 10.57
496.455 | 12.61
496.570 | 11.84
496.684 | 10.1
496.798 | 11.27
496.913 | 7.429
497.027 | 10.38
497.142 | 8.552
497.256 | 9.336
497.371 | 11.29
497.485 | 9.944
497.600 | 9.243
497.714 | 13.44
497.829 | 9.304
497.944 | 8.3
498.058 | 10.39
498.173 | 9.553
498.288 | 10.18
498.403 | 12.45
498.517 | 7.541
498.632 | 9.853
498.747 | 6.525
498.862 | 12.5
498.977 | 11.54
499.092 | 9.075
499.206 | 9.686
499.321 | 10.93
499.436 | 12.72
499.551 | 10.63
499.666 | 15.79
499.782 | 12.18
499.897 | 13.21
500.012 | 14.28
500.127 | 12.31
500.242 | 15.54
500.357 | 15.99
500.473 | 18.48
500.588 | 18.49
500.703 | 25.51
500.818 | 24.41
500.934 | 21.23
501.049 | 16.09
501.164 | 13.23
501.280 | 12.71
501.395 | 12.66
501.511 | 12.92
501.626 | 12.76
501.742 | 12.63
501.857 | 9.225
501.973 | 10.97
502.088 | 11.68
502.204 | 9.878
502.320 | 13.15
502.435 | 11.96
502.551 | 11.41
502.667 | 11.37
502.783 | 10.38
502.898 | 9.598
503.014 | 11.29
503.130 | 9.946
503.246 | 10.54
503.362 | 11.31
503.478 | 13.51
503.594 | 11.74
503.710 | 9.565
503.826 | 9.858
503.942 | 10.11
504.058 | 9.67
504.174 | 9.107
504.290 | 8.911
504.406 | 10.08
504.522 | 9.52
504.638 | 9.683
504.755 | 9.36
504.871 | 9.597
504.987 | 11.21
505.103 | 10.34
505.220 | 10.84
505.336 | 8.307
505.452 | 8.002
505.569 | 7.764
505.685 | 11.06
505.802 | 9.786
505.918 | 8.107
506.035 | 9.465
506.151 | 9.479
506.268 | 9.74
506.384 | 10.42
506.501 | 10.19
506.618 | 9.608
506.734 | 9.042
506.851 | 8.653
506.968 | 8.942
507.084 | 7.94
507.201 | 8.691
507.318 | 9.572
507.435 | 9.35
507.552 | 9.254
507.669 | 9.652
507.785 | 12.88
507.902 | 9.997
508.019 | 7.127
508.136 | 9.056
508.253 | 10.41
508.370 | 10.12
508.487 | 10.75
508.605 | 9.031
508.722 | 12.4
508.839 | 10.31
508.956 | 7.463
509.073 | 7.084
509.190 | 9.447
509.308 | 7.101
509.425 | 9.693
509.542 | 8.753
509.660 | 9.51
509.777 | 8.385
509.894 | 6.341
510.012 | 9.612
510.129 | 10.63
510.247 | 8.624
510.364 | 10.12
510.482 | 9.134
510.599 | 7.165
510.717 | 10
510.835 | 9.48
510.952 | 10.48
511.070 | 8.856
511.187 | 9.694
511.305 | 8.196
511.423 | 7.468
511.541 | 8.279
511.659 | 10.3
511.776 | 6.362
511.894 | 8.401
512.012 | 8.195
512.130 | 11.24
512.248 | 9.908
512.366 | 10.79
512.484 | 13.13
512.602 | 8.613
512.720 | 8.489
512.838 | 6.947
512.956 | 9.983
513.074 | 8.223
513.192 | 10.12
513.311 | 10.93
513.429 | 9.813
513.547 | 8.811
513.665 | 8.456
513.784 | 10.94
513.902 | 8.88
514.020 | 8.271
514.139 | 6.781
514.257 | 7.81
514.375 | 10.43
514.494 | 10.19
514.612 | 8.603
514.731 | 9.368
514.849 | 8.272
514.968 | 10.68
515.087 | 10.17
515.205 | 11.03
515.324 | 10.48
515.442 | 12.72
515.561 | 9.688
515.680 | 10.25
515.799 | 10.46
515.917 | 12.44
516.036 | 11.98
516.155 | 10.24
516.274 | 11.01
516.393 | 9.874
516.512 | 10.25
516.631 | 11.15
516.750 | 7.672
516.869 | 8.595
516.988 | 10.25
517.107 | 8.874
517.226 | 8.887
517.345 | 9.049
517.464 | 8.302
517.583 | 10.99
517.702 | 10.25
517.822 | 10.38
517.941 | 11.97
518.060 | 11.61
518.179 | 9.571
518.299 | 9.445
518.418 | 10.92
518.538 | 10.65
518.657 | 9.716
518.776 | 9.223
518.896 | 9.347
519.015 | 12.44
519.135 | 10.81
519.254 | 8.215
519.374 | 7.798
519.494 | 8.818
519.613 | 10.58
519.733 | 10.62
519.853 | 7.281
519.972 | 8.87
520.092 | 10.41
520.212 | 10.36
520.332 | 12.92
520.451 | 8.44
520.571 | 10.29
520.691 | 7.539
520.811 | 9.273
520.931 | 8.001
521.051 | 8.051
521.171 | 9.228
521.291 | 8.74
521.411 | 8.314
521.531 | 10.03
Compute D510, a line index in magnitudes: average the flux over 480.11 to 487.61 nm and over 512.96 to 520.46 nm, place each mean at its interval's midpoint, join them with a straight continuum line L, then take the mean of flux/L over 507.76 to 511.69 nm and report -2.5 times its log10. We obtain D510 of 0.17 mag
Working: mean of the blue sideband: 13.7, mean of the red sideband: 9.88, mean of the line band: 9.19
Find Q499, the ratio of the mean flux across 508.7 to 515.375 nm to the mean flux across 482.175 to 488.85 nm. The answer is 0.61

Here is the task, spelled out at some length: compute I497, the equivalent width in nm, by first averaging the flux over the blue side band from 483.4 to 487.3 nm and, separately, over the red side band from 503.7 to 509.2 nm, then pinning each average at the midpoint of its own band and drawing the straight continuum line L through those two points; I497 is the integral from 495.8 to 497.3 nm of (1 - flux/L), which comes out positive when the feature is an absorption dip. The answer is 0.13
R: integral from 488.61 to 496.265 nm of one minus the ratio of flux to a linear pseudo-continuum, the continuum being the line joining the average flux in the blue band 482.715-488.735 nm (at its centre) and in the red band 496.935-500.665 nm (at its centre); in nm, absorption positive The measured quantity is 0.73 nm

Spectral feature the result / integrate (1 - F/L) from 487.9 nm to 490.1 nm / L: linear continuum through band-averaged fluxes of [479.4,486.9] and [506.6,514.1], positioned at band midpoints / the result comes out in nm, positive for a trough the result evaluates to -0.24 nm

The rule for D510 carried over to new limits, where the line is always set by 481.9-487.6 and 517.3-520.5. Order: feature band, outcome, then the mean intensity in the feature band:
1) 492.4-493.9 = 0.140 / 12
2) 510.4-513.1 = 0.201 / 9.12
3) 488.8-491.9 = 0.146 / 12.2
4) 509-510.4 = 0.276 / 8.74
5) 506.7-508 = 0.229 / 9.39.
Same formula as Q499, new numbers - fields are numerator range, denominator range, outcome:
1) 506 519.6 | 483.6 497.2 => 0.71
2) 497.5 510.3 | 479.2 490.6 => 0.81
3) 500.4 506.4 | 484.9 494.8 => 0.84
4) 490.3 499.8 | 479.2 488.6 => 0.84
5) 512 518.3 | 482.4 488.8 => 0.65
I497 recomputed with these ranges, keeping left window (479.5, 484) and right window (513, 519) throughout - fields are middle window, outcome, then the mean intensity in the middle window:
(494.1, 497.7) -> -0.403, 11.6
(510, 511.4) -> 0.108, 9.28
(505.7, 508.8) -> 0.159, 9.63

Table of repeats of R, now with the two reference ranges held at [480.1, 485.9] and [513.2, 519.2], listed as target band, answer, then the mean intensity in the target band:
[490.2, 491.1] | -0.01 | 12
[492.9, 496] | -0.11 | 12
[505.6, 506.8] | 0.12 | 9.64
